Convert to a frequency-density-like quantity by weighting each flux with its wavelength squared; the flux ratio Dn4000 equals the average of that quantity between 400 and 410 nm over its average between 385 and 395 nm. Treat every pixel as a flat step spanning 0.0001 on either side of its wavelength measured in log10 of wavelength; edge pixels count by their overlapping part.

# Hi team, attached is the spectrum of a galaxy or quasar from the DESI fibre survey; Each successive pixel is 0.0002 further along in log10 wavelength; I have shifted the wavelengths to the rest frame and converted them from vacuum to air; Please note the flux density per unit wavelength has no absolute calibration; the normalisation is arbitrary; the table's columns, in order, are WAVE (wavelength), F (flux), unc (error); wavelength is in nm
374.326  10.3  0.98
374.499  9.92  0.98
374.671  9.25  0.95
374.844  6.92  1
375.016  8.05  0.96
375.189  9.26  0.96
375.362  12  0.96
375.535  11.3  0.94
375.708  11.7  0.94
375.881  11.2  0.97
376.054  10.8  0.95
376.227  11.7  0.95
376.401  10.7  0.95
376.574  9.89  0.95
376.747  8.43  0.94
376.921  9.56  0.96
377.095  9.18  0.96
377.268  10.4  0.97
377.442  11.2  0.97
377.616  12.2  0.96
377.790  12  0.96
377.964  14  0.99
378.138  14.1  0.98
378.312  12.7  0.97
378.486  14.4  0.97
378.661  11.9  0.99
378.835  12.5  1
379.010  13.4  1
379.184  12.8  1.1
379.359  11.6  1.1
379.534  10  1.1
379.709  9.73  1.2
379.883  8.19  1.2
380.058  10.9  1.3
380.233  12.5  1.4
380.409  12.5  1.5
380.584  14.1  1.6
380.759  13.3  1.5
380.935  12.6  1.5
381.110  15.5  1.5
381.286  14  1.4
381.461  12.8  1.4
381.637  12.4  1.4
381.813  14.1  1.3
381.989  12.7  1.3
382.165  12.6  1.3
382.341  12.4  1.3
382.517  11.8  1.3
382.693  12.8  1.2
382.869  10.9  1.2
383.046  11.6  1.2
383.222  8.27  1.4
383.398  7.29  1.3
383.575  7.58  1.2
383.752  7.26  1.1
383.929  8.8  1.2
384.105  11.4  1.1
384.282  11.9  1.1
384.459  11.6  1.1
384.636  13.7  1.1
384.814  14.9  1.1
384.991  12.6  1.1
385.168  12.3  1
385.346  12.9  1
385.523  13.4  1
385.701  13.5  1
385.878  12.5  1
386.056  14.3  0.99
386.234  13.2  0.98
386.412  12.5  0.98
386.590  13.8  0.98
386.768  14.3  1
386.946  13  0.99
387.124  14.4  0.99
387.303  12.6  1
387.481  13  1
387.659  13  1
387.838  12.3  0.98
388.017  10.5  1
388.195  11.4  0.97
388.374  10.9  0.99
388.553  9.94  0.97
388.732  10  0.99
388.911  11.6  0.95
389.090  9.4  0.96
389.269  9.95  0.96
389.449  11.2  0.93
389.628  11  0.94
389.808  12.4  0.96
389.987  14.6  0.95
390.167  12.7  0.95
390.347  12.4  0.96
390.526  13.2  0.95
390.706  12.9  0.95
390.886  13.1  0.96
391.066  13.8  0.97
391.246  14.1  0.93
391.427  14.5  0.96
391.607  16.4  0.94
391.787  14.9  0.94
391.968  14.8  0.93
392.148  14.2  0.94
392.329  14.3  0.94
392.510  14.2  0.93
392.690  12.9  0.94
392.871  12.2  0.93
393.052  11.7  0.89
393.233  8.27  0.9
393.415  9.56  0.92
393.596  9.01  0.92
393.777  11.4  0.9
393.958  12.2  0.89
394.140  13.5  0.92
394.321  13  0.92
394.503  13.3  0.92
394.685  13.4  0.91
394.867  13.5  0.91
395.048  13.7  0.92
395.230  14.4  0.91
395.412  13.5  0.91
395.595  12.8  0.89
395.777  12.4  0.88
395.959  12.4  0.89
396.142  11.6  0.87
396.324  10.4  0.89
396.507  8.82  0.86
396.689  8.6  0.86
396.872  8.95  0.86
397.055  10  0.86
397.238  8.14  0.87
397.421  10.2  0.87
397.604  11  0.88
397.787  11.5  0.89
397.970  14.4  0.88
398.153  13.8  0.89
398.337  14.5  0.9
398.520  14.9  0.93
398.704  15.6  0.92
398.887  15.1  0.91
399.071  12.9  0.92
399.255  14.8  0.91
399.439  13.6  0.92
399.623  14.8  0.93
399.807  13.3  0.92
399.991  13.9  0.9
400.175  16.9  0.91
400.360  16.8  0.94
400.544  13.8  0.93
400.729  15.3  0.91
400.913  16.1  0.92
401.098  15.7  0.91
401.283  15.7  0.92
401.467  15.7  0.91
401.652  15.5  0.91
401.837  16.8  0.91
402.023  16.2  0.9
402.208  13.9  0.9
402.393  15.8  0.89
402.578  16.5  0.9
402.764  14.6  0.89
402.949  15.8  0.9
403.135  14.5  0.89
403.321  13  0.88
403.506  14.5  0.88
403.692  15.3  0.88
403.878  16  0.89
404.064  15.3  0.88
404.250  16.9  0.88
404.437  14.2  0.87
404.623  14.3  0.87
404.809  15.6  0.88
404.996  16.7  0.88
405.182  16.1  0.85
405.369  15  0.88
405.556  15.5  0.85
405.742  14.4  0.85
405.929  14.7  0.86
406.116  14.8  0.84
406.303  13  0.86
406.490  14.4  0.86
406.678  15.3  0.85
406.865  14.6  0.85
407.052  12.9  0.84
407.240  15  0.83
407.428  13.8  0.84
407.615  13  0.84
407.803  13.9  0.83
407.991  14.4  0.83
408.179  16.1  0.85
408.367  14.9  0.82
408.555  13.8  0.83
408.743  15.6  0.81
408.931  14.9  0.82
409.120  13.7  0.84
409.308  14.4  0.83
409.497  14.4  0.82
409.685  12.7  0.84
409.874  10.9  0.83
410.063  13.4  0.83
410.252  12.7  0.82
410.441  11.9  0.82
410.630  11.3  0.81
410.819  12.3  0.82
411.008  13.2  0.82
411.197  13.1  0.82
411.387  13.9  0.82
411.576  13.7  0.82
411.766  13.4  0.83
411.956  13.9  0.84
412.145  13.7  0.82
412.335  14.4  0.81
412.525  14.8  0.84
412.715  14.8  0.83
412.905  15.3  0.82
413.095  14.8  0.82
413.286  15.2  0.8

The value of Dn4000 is 1.27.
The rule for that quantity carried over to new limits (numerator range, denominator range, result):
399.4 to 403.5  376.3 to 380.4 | 1.50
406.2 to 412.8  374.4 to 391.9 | 1.32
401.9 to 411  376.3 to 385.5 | 1.40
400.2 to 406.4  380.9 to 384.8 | 1.46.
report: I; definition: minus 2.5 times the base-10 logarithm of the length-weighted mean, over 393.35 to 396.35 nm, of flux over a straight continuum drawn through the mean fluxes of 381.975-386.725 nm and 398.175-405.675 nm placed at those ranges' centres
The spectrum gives 0.12 mag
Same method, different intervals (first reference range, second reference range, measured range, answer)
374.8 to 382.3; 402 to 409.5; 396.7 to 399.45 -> 0.121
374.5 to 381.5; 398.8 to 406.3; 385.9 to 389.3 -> 0.063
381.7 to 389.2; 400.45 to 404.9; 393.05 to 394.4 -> 0.222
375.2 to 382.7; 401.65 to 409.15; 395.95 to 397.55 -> 0.382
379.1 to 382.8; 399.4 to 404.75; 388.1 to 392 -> 0.093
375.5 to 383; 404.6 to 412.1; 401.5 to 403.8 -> -0.120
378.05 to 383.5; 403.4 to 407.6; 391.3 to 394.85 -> 0.053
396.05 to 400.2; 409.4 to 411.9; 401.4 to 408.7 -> -0.179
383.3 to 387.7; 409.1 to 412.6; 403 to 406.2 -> -0.165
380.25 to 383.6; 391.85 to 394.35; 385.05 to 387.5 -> -0.092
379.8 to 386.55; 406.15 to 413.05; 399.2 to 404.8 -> -0.143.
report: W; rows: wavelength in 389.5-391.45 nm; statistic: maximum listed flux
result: 14.6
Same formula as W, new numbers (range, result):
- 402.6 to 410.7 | 16.9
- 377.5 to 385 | 15.5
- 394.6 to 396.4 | 14.4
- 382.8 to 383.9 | 11.6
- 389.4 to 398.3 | 16.4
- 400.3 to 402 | 16.8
